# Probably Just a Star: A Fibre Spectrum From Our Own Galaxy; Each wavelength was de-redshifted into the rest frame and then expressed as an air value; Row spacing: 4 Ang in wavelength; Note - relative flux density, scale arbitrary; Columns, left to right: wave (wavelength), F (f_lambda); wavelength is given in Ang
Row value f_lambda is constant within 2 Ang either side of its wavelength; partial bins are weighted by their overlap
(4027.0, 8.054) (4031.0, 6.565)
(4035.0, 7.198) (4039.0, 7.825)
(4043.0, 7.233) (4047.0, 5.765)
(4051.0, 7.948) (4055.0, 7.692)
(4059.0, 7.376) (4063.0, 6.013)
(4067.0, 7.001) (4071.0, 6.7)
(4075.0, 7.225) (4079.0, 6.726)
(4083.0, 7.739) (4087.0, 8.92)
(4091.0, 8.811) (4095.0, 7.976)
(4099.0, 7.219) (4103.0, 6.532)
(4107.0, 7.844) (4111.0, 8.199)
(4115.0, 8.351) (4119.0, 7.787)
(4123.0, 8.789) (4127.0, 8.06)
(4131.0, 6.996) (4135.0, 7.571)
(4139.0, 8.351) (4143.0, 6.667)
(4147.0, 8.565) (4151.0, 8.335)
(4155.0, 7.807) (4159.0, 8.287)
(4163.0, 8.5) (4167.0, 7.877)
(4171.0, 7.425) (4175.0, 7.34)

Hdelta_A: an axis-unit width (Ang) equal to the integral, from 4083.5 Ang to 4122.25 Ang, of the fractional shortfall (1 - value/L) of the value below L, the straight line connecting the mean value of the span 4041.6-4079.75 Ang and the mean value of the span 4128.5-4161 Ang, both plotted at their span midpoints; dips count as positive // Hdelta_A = -3.0 Ang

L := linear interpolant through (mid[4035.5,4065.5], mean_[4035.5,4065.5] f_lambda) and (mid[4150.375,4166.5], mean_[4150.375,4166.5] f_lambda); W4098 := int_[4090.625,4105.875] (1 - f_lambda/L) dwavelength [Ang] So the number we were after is 0.1 Ang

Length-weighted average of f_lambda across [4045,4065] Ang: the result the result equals 6.96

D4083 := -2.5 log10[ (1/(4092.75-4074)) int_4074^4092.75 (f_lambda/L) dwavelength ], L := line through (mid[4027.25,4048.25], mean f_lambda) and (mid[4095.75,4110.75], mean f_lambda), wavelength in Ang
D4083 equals -0.09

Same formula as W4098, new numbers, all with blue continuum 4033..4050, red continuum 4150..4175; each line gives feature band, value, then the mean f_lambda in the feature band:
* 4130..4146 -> 0.6 Ang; 7.49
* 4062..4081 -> 1.3 Ang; 6.77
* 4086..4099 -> -1.6 Ang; 8.33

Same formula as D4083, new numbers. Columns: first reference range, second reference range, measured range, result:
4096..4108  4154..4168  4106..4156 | -0.040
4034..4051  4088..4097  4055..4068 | 0.103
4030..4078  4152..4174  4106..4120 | -0.074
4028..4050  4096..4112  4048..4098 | -0.034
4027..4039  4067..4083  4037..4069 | 0.003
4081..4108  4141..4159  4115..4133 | -0.011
